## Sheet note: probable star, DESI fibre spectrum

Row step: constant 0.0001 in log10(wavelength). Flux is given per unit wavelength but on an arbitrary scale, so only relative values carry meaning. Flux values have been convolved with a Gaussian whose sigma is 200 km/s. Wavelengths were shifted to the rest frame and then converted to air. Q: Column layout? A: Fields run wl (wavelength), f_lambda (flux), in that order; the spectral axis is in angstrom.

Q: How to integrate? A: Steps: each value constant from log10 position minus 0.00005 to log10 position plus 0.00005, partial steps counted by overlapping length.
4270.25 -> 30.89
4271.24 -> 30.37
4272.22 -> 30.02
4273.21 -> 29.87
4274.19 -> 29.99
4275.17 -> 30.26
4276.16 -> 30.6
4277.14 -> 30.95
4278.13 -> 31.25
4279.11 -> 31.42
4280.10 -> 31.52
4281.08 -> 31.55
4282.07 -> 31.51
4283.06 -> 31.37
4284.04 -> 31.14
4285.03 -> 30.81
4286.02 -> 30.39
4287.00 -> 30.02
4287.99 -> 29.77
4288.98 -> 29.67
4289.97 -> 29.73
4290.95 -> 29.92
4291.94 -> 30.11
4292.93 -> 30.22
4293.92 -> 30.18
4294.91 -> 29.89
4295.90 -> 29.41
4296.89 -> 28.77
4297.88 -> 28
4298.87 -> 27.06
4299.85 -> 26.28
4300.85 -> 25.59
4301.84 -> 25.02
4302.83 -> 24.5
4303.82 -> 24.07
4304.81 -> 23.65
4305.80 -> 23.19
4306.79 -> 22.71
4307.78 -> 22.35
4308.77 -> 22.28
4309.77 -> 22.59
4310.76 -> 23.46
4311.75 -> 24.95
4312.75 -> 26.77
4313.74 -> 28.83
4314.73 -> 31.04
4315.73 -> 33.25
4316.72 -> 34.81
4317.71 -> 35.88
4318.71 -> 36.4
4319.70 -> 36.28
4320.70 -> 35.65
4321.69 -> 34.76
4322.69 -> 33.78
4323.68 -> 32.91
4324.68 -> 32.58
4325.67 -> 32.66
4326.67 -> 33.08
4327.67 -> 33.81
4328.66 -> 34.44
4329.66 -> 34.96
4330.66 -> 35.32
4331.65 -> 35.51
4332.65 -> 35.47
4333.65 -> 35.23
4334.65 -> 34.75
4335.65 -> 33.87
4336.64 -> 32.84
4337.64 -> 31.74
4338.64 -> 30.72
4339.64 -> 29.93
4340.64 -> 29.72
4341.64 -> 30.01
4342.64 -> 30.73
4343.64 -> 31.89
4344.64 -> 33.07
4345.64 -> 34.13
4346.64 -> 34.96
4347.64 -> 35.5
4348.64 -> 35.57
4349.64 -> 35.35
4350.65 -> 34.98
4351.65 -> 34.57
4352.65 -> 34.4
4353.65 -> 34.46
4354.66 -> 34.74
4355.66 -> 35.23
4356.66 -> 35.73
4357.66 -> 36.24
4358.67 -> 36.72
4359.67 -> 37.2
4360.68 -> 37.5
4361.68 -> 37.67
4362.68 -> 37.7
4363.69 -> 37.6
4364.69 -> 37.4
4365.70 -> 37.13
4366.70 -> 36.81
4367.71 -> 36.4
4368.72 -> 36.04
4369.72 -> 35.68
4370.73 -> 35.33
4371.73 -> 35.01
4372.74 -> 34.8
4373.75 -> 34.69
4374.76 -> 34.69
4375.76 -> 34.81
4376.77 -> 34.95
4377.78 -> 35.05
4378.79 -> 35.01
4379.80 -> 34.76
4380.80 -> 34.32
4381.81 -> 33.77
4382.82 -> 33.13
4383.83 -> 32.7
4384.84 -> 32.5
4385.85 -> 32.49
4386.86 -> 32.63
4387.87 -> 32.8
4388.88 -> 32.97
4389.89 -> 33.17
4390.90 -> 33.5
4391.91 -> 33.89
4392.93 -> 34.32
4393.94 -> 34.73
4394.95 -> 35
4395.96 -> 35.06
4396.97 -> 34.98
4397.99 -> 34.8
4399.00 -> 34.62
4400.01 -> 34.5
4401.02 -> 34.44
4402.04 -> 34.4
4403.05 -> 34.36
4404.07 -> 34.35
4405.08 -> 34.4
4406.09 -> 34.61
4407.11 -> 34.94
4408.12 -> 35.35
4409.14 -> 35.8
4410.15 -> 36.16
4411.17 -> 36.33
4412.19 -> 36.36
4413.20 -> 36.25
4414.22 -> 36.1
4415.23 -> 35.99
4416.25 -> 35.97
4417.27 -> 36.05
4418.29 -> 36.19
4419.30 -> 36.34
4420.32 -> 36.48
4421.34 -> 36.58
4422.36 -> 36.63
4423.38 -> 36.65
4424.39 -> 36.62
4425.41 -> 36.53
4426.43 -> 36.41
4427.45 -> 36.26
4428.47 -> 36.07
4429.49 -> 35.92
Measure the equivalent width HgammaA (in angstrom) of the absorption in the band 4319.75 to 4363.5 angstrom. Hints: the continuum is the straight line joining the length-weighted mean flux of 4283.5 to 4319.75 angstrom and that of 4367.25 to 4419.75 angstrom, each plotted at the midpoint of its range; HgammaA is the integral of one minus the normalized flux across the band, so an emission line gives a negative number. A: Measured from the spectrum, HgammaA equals -4.5 angstrom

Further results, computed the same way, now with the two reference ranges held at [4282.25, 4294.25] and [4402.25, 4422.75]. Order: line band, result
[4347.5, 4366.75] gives -1.6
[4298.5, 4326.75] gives 2.4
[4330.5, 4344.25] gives -0.1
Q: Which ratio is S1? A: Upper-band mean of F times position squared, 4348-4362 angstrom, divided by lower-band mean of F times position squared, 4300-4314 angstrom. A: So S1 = 1.51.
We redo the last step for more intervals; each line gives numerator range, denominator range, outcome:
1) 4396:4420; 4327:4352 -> 1.09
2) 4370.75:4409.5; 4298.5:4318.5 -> 1.34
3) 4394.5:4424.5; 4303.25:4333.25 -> 1.21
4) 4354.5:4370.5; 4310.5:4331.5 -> 1.14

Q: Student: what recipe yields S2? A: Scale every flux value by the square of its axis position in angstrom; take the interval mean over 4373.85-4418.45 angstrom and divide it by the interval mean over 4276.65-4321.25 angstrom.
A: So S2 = 1.25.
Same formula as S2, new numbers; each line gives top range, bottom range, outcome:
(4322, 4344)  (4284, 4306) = 1.19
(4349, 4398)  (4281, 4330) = 1.22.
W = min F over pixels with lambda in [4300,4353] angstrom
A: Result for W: 22.28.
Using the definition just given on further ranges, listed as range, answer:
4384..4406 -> 32.49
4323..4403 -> 29.72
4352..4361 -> 34.4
